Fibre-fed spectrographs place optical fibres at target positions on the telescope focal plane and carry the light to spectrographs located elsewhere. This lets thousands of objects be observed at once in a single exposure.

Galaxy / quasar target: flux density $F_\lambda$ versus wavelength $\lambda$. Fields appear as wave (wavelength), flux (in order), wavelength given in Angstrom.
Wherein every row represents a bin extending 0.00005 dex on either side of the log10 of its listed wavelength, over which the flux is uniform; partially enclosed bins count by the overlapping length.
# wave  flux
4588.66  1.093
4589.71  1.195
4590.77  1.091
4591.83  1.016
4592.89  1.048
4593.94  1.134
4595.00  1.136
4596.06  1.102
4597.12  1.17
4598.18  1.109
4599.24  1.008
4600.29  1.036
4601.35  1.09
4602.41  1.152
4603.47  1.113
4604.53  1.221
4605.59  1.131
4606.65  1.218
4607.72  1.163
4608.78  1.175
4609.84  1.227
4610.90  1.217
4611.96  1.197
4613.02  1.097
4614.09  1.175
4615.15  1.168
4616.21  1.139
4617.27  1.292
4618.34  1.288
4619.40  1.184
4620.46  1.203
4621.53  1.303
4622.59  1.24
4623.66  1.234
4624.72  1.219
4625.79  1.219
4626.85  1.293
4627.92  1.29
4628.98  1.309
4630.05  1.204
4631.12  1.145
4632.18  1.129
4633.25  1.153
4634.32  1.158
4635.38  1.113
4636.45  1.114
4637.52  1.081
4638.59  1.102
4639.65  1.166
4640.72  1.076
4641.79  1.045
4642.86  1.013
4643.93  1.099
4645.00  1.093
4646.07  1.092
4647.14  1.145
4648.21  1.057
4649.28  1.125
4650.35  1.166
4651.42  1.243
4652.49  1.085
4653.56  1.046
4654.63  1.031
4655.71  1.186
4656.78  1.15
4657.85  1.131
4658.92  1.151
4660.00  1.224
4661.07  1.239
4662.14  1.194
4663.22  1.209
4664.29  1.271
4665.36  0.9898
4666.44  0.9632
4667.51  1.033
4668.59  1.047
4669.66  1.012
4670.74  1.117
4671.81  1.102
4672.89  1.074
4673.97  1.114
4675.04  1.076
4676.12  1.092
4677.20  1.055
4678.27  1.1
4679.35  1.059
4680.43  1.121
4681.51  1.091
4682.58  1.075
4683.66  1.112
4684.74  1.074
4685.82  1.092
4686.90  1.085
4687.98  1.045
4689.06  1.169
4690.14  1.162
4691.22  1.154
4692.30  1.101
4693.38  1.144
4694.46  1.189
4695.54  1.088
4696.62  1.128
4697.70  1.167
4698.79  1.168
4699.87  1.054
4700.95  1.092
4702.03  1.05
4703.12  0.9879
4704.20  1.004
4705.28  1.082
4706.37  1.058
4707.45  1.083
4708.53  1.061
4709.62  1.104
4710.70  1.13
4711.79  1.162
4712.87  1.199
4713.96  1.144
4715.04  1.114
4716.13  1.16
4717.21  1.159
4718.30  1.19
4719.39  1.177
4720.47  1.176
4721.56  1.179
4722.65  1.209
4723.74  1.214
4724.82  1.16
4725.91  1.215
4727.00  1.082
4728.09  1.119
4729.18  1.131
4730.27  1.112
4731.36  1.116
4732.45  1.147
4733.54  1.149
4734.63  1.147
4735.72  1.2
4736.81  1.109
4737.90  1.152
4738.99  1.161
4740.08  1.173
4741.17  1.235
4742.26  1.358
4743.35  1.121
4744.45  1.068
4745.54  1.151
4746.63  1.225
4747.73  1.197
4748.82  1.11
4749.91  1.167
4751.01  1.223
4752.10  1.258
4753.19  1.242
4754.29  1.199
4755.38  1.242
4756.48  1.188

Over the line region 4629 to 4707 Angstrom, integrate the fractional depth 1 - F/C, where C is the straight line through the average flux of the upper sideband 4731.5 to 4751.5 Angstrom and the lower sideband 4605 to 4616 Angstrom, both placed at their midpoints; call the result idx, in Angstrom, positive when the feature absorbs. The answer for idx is 4.3 Angstrom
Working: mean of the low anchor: 1.18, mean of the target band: 1.11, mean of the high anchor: 1.17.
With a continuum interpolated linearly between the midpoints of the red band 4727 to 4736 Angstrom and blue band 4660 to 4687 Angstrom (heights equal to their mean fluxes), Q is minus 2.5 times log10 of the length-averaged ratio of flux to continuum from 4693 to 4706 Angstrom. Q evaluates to 0.02 mag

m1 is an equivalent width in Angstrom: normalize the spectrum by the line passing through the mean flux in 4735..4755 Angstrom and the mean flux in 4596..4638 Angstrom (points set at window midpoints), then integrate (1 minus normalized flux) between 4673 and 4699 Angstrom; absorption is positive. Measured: 1.61 Angstrom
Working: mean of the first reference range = 1.18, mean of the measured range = 1.11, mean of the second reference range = 1.19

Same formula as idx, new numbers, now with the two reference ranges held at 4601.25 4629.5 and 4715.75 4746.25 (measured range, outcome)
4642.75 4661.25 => 1.0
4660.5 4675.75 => 1.1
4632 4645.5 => 1.1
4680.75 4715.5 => 2.1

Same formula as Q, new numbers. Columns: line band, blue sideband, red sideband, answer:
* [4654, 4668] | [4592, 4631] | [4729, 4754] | 0.04 mag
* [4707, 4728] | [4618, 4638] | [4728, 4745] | 0.01 mag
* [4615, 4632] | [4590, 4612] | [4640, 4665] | -0.09 mag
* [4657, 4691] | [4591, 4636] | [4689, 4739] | 0.04 mag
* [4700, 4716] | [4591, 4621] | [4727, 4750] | 0.06 mag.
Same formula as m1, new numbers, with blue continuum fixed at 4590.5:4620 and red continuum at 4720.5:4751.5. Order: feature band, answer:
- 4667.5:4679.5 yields 0.84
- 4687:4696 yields 0.23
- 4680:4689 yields 0.52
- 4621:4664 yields -0.19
